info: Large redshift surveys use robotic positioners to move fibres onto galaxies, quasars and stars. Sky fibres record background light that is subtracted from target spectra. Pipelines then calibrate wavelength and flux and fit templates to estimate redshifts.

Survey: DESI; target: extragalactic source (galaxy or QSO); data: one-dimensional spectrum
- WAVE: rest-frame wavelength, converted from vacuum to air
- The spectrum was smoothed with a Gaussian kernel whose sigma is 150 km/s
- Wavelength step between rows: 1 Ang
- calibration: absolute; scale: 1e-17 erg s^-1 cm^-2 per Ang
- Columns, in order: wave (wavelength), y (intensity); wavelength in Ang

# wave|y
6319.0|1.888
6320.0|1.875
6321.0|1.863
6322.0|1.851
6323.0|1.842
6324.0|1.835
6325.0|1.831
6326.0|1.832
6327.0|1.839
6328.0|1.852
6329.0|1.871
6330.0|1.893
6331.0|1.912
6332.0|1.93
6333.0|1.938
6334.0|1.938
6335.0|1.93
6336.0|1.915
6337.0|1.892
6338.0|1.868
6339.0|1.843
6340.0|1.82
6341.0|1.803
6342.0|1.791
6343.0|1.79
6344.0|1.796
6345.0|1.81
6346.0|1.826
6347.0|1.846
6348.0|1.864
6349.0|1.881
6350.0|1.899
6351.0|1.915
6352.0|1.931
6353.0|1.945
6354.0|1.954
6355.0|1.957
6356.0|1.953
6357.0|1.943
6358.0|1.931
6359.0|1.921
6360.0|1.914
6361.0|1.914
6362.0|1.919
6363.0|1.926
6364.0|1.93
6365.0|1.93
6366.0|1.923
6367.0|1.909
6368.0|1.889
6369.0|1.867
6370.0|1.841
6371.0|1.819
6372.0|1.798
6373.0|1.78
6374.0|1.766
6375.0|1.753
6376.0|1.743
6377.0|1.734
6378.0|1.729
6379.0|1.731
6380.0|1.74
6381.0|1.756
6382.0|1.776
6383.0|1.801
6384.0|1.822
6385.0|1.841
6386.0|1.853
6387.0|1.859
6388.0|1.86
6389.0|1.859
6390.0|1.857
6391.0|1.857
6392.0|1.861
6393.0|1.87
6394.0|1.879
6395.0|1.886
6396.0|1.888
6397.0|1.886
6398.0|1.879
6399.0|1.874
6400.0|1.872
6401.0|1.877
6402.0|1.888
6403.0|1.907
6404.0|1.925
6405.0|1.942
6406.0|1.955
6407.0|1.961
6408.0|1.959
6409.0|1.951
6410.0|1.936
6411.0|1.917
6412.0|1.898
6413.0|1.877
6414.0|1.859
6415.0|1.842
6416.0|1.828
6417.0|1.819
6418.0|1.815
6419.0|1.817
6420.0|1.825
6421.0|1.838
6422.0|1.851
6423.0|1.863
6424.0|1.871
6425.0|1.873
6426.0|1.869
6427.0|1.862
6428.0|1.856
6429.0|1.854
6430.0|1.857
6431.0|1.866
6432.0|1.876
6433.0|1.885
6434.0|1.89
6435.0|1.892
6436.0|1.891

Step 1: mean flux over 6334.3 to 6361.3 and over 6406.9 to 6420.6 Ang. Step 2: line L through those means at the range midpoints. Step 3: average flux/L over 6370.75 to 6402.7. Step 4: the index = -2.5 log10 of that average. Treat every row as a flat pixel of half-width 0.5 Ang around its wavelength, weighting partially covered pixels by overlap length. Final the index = 0.03 mag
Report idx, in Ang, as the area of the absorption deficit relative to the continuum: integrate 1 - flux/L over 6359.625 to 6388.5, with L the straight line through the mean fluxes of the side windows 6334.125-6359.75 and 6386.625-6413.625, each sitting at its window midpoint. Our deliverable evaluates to 0.9 Ang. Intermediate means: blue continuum 1.88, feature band 1.83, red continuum 1.9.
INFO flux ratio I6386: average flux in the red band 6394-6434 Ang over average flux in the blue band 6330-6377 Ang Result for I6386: 1.00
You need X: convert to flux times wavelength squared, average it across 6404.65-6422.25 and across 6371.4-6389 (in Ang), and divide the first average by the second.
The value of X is 1.1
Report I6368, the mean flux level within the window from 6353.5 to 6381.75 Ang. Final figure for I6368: 1.86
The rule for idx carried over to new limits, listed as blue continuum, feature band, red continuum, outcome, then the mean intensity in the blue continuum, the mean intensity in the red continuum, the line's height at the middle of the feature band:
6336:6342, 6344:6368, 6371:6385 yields -1.26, 1.85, 1.77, 1.81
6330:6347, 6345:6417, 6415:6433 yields -0.55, 1.86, 1.85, 1.86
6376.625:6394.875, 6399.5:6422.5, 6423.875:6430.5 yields -0.50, 1.82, 1.86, 1.85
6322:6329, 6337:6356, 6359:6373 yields -0.01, 1.84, 1.89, 1.87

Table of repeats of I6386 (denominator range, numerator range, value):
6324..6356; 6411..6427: 0.99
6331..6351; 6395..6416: 1.02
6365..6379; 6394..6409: 1.05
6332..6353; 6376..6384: 0.94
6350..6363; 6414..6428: 0.96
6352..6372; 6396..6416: 1.00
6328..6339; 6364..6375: 0.97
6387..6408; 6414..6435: 0.98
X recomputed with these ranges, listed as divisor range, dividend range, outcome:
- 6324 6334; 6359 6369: 1.03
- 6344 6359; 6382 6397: 0.99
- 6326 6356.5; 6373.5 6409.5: 1.00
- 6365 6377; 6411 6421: 1.02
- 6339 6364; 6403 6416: 1.03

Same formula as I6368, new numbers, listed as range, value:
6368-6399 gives 1.82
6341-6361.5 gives 1.89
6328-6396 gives 1.86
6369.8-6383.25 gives 1.77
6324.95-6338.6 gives 1.89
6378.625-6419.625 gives 1.87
